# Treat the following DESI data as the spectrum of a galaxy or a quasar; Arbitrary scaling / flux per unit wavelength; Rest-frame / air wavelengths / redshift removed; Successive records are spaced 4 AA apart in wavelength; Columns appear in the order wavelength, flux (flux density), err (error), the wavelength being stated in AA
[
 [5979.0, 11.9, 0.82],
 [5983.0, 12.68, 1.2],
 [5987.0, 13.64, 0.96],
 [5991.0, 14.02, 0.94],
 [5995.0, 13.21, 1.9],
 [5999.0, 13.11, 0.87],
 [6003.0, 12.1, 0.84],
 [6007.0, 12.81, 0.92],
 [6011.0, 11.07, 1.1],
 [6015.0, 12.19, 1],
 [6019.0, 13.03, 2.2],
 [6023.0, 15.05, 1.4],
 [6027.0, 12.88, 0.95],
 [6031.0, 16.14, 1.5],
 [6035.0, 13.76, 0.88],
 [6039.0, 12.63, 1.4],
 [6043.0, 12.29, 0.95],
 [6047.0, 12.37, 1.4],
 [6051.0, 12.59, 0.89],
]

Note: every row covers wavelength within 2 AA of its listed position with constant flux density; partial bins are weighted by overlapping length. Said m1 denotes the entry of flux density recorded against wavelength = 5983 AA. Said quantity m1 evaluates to 12.68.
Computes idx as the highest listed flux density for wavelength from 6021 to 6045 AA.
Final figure 16.14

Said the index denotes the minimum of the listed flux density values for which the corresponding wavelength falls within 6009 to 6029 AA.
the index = 11.07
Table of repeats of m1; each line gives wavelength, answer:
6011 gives 11.07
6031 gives 16.14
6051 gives 12.59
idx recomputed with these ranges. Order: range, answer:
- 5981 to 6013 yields 14.02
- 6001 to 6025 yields 15.05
